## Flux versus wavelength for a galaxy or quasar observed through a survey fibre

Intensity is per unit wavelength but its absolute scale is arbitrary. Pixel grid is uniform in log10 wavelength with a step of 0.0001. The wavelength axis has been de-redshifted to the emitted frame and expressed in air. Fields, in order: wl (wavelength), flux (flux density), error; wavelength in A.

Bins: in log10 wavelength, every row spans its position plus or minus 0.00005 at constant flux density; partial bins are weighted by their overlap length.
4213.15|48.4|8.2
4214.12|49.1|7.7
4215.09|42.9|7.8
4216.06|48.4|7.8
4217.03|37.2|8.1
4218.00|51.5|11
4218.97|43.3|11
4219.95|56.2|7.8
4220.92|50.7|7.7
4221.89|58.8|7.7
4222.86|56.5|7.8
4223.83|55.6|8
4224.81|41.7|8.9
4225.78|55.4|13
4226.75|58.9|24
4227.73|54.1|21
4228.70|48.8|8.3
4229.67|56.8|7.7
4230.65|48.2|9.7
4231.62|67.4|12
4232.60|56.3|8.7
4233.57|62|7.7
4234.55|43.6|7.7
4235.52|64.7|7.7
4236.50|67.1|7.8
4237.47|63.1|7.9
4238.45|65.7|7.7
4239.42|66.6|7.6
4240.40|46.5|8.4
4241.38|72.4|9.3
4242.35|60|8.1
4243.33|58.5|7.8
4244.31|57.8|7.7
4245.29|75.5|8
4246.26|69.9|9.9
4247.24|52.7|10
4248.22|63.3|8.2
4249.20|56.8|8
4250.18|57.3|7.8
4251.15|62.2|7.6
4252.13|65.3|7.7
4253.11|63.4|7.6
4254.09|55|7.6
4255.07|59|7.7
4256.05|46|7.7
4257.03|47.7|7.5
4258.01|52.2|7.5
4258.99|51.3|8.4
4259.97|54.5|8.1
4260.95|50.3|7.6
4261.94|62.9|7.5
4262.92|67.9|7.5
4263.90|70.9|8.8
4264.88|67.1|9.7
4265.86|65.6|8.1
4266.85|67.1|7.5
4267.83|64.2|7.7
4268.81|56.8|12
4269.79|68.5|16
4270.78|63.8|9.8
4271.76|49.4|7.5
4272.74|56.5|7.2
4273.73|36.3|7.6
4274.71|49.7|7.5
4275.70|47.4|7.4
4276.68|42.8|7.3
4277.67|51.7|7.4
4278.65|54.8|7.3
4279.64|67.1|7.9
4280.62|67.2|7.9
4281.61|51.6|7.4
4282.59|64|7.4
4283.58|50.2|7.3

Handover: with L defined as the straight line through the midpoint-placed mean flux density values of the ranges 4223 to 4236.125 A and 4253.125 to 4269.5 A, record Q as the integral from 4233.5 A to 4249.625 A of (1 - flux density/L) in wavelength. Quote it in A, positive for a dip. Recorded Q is -1.44 A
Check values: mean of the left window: 55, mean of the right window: 58.9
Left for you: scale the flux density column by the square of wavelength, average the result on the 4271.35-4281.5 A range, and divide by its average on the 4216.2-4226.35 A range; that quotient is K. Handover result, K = 1.06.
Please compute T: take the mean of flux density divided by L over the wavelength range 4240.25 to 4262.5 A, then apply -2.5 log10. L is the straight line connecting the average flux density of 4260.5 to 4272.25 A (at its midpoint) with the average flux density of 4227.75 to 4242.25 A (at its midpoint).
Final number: 0.05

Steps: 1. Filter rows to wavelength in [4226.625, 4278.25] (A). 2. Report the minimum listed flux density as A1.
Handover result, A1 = 36.3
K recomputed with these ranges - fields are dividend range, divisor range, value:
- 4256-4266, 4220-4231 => 1.11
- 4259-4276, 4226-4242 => 1.01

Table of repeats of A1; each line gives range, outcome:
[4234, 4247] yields 43.6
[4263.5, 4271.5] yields 56.8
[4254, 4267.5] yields 46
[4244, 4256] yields 52.7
